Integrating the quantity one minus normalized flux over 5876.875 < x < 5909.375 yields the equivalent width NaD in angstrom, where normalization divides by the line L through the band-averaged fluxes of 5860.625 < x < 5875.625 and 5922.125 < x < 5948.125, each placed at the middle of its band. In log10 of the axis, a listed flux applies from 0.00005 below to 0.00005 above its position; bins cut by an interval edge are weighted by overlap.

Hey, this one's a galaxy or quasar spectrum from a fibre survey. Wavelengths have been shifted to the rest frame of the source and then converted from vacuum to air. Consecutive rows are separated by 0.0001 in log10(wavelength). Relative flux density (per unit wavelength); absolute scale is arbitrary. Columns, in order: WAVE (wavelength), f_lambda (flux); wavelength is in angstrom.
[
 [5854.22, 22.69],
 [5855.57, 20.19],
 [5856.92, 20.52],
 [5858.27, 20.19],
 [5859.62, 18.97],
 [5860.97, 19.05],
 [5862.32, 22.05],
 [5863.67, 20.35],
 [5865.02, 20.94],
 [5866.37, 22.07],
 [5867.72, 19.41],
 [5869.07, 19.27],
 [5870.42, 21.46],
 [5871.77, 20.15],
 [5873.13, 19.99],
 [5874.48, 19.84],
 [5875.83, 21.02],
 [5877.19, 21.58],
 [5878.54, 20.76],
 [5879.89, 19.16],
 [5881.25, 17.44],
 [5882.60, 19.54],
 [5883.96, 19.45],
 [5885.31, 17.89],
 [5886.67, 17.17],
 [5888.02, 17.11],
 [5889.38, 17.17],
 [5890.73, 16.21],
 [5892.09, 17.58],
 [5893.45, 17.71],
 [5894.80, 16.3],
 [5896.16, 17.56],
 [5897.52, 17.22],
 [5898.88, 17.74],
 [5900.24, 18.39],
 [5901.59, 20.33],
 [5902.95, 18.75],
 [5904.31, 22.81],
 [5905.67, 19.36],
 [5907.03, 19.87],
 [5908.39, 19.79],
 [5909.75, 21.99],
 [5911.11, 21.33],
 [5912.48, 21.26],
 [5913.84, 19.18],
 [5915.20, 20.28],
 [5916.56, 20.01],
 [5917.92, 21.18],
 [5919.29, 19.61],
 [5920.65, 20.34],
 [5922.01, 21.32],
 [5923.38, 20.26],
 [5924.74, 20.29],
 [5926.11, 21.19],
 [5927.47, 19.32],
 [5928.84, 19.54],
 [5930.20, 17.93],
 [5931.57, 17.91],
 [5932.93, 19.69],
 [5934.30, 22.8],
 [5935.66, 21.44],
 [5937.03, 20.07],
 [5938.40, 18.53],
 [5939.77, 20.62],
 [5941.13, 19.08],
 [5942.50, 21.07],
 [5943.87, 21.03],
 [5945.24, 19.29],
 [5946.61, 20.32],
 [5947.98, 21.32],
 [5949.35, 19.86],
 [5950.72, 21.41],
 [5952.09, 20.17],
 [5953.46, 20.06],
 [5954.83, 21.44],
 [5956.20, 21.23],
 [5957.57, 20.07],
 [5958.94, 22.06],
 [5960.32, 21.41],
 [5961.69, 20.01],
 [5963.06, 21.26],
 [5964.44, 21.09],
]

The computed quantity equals 2.7 angstrom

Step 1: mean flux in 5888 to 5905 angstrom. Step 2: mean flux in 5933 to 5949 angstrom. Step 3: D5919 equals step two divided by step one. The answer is 1.13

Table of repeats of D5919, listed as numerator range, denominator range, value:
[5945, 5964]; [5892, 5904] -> 1.14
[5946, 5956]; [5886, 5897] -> 1.21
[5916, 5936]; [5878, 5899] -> 1.13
